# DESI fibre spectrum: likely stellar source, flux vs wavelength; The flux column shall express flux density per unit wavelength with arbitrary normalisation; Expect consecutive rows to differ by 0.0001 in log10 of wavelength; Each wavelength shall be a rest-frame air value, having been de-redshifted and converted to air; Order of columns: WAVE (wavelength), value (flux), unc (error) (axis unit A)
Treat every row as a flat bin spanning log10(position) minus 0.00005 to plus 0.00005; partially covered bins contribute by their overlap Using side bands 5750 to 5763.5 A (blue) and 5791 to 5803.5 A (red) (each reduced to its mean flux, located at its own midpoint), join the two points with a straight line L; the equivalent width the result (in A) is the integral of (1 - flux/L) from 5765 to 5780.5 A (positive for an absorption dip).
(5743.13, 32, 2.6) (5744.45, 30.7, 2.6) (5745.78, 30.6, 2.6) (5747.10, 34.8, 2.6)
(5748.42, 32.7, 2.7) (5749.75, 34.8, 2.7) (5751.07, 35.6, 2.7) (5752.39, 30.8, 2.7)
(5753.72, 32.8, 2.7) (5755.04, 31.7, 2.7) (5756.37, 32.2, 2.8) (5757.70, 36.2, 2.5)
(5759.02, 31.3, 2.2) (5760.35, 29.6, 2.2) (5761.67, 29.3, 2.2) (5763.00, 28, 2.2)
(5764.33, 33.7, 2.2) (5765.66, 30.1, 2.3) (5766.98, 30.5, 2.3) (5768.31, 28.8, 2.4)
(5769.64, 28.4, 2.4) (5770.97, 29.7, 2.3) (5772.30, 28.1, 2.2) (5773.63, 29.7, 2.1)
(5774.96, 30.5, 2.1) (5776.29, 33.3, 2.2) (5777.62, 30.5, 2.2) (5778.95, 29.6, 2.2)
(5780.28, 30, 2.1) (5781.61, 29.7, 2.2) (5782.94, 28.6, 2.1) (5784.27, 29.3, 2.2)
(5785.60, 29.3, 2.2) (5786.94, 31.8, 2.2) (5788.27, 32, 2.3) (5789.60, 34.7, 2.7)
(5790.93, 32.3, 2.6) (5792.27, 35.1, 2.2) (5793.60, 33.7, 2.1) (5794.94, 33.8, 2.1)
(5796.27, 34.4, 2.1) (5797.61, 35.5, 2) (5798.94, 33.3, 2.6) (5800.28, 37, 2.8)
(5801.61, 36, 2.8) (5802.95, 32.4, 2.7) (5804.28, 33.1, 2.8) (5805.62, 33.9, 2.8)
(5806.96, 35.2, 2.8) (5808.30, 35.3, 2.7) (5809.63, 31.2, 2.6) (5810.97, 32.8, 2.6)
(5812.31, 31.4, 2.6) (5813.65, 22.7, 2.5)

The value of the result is 1.4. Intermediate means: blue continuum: 31.9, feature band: 29.9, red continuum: 34.5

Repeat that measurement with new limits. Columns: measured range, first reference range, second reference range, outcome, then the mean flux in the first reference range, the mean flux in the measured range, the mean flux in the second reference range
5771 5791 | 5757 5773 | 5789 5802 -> 1.22 A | 30.3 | 30.6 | 34.6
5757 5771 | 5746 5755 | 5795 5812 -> 1.25 A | 33.3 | 30.5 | 34.1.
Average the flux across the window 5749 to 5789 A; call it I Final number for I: 30.9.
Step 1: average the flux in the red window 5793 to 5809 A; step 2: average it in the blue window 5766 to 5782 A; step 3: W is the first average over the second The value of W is 1.15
